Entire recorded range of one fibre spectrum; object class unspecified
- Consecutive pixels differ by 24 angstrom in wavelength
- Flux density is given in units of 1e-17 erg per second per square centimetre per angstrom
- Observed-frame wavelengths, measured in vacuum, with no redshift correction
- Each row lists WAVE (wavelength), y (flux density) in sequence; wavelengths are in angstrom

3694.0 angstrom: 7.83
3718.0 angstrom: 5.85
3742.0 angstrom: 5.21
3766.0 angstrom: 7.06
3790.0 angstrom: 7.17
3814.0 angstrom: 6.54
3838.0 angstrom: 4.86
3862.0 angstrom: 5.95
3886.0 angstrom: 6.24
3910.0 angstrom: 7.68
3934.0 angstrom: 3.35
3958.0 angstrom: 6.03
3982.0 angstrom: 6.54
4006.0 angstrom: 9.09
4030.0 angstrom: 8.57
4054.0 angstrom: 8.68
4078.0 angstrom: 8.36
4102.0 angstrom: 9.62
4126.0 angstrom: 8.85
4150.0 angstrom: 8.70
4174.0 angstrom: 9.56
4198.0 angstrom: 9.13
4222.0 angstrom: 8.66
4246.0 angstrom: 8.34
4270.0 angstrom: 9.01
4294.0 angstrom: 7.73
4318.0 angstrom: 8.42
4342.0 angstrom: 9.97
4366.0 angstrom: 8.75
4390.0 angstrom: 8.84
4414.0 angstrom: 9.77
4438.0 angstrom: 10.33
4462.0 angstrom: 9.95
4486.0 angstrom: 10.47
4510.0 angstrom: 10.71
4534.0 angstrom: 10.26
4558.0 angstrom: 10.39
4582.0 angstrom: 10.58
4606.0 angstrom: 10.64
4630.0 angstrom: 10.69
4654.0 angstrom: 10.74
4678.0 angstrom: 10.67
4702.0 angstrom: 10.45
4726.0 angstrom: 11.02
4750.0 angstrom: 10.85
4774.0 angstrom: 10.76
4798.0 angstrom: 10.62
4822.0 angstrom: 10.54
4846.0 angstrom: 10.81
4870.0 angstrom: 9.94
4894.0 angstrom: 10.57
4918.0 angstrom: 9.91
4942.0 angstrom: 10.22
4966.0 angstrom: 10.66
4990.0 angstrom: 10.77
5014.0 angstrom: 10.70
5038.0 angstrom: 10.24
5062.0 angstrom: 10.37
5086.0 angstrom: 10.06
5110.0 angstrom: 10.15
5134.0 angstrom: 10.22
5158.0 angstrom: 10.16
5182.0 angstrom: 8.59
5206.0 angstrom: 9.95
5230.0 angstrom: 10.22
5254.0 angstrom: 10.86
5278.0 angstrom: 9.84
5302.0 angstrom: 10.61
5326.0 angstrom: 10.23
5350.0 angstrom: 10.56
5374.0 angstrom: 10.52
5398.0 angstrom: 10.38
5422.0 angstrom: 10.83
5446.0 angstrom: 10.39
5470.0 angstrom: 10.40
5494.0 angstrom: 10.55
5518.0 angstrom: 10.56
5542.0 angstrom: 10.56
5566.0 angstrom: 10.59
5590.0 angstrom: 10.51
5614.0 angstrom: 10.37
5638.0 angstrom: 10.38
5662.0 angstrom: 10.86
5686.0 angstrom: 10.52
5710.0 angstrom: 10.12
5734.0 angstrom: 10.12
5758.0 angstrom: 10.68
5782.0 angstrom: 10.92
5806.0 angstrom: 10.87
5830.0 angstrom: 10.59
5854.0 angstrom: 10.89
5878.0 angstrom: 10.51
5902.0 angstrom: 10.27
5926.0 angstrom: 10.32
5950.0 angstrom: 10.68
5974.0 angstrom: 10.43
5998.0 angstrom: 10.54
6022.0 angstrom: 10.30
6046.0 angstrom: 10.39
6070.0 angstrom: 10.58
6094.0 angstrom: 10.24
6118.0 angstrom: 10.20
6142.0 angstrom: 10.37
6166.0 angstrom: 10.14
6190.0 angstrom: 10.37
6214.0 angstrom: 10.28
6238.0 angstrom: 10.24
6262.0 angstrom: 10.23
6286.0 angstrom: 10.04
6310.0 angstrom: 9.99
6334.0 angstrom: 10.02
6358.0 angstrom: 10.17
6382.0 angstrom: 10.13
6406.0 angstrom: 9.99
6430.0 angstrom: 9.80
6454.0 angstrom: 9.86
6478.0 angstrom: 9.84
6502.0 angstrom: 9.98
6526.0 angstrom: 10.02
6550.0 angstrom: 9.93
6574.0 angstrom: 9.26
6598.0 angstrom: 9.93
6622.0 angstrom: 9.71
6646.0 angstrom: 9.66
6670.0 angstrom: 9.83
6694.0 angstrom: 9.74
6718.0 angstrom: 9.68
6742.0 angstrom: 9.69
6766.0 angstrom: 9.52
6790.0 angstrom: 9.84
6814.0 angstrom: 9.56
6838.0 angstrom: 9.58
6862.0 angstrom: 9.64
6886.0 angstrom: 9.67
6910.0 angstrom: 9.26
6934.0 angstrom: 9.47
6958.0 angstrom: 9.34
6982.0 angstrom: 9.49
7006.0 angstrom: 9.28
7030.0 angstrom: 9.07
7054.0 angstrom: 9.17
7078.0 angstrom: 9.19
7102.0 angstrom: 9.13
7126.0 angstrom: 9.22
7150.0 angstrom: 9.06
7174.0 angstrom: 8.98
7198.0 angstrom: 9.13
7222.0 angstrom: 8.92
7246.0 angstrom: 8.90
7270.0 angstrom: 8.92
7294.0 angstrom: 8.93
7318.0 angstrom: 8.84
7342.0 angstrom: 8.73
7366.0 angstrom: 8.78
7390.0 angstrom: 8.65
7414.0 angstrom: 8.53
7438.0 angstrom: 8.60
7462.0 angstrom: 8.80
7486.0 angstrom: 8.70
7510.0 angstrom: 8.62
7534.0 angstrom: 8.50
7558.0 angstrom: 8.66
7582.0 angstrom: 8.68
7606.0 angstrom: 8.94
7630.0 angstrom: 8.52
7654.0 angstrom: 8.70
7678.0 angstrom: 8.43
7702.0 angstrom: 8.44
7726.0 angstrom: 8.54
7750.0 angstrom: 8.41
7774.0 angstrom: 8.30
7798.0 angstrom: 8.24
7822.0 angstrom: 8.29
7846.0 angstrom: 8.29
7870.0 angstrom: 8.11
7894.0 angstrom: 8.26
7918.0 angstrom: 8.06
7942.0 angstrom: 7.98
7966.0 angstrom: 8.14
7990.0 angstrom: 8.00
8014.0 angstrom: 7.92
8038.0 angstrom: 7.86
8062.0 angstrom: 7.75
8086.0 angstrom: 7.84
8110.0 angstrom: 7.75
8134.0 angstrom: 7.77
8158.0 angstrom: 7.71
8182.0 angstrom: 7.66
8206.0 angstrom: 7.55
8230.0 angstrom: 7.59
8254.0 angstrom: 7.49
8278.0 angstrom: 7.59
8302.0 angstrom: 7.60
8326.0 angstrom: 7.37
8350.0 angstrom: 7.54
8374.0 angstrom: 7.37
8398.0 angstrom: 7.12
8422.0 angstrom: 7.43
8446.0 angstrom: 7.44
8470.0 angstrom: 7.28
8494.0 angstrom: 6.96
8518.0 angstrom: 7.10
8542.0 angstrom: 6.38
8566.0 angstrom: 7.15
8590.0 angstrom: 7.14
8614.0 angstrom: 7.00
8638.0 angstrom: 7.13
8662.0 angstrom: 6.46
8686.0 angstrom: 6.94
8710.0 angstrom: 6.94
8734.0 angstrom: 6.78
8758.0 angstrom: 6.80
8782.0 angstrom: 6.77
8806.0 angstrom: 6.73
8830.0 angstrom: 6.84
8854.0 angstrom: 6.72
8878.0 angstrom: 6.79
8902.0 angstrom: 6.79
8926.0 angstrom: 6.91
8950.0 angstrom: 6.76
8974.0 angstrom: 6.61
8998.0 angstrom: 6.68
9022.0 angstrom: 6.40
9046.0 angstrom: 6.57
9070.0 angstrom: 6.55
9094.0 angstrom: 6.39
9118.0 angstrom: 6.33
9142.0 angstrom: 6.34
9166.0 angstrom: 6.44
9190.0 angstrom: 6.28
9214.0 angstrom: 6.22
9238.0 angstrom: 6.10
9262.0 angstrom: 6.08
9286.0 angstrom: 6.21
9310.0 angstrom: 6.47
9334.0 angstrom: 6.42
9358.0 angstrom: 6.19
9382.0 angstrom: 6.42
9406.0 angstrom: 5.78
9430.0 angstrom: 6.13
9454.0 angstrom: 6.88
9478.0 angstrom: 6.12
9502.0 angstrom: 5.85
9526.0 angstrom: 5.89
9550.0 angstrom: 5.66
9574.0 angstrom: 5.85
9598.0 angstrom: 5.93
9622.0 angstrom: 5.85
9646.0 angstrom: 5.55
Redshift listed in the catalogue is 0.000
